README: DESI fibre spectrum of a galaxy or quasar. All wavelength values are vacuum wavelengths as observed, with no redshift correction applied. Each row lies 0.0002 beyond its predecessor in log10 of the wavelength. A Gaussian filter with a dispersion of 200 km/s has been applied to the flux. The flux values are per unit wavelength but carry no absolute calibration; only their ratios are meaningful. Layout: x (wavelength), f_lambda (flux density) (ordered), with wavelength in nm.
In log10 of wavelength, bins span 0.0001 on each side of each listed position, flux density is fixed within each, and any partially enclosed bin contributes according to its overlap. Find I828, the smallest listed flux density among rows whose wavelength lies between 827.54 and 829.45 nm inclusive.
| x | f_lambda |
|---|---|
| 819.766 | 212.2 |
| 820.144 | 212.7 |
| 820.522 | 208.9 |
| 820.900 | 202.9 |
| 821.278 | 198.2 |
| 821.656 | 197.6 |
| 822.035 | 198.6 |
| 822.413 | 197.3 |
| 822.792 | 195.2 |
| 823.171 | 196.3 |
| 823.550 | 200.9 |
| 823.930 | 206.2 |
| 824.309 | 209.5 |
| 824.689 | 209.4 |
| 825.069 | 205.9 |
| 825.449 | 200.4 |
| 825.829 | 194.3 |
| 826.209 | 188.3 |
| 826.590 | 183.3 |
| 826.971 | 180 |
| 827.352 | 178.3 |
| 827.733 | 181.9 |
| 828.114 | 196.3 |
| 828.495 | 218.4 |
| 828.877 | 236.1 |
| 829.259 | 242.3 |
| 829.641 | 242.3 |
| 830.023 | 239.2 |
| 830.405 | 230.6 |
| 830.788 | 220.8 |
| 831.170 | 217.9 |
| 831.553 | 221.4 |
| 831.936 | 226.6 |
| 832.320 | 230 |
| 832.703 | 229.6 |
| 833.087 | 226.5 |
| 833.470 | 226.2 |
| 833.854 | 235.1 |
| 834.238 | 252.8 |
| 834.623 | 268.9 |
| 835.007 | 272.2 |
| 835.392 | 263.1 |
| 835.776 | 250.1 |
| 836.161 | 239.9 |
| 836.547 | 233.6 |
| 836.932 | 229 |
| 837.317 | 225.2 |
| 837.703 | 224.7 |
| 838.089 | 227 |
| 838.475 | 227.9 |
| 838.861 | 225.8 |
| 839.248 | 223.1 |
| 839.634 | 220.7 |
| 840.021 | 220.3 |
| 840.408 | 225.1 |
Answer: 181.9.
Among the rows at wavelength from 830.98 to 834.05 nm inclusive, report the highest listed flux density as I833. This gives 235.1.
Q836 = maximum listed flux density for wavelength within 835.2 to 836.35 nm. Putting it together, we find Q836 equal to 263.1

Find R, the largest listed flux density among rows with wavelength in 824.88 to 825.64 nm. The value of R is 205.9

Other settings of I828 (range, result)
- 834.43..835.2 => 268.9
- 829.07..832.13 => 217.9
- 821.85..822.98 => 195.2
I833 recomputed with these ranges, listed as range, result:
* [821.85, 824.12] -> 206.2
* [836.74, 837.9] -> 229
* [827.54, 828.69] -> 218.4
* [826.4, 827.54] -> 183.3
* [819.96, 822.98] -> 212.7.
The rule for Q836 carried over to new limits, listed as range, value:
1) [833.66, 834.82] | 268.9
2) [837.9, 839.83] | 227.9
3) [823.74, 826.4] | 209.5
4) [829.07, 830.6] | 242.3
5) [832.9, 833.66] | 226.5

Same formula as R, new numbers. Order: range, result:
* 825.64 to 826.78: 194.3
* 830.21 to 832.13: 230.6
